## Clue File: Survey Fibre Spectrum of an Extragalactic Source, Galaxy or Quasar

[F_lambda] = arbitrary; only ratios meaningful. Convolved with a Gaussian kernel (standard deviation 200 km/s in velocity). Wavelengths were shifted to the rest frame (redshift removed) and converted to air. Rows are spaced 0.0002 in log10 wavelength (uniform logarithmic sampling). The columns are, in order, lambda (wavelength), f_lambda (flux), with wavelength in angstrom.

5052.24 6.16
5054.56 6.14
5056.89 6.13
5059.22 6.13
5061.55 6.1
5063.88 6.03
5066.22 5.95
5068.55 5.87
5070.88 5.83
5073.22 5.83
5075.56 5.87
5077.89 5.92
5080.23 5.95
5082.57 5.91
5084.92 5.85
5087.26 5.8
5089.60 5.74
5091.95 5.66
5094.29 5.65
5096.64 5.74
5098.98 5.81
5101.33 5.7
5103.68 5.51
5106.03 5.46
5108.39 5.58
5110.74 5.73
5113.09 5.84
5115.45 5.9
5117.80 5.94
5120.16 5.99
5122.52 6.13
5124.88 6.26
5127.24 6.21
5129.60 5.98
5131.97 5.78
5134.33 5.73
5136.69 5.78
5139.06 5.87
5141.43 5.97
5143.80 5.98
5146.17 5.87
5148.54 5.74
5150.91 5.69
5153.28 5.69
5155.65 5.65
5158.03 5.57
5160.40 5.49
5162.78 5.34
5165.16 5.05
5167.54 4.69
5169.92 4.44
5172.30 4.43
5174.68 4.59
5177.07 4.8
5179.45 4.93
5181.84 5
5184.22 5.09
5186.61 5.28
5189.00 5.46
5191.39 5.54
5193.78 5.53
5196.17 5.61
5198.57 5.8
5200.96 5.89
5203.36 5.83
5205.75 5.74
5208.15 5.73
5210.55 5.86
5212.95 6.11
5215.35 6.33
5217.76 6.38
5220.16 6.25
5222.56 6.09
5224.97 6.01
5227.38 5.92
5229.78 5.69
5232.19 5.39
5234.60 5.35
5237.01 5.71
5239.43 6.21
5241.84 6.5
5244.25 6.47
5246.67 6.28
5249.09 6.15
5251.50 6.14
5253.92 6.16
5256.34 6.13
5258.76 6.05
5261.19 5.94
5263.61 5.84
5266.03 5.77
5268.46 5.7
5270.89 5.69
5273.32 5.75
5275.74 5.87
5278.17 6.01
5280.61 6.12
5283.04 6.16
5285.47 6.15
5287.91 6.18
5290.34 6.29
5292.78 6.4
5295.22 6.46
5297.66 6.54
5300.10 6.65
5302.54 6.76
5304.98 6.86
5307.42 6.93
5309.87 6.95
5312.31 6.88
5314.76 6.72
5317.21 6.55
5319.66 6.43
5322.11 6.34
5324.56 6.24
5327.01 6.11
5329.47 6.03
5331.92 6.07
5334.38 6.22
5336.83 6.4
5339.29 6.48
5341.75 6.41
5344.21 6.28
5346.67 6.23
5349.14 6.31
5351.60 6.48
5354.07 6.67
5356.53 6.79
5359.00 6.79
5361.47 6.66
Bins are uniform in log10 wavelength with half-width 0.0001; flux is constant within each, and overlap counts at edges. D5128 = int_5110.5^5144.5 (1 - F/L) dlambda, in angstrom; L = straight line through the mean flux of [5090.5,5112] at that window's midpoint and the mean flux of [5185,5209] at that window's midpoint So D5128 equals -1.8 angstrom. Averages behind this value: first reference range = 5.65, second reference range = 5.63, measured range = 5.94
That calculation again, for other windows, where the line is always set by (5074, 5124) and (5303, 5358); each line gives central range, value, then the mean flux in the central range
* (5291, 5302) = -0.2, 6.51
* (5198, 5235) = 1.4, 5.91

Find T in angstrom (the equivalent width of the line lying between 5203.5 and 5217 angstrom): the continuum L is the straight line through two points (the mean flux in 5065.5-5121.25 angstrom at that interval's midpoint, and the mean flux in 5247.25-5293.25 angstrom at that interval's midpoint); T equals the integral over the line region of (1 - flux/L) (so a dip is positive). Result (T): -0.03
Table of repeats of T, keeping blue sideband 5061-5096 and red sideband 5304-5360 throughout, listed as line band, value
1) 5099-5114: 0.7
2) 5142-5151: 0.3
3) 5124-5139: 0.1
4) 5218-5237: 1.2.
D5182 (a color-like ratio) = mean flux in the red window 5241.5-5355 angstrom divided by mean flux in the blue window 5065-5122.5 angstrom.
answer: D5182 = 1.1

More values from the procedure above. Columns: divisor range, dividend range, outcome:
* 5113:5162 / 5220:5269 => 1.02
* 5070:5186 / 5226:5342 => 1.11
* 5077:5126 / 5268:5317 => 1.10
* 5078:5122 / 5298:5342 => 1.13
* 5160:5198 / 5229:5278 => 1.17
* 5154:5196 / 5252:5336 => 1.22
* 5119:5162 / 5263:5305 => 1.05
